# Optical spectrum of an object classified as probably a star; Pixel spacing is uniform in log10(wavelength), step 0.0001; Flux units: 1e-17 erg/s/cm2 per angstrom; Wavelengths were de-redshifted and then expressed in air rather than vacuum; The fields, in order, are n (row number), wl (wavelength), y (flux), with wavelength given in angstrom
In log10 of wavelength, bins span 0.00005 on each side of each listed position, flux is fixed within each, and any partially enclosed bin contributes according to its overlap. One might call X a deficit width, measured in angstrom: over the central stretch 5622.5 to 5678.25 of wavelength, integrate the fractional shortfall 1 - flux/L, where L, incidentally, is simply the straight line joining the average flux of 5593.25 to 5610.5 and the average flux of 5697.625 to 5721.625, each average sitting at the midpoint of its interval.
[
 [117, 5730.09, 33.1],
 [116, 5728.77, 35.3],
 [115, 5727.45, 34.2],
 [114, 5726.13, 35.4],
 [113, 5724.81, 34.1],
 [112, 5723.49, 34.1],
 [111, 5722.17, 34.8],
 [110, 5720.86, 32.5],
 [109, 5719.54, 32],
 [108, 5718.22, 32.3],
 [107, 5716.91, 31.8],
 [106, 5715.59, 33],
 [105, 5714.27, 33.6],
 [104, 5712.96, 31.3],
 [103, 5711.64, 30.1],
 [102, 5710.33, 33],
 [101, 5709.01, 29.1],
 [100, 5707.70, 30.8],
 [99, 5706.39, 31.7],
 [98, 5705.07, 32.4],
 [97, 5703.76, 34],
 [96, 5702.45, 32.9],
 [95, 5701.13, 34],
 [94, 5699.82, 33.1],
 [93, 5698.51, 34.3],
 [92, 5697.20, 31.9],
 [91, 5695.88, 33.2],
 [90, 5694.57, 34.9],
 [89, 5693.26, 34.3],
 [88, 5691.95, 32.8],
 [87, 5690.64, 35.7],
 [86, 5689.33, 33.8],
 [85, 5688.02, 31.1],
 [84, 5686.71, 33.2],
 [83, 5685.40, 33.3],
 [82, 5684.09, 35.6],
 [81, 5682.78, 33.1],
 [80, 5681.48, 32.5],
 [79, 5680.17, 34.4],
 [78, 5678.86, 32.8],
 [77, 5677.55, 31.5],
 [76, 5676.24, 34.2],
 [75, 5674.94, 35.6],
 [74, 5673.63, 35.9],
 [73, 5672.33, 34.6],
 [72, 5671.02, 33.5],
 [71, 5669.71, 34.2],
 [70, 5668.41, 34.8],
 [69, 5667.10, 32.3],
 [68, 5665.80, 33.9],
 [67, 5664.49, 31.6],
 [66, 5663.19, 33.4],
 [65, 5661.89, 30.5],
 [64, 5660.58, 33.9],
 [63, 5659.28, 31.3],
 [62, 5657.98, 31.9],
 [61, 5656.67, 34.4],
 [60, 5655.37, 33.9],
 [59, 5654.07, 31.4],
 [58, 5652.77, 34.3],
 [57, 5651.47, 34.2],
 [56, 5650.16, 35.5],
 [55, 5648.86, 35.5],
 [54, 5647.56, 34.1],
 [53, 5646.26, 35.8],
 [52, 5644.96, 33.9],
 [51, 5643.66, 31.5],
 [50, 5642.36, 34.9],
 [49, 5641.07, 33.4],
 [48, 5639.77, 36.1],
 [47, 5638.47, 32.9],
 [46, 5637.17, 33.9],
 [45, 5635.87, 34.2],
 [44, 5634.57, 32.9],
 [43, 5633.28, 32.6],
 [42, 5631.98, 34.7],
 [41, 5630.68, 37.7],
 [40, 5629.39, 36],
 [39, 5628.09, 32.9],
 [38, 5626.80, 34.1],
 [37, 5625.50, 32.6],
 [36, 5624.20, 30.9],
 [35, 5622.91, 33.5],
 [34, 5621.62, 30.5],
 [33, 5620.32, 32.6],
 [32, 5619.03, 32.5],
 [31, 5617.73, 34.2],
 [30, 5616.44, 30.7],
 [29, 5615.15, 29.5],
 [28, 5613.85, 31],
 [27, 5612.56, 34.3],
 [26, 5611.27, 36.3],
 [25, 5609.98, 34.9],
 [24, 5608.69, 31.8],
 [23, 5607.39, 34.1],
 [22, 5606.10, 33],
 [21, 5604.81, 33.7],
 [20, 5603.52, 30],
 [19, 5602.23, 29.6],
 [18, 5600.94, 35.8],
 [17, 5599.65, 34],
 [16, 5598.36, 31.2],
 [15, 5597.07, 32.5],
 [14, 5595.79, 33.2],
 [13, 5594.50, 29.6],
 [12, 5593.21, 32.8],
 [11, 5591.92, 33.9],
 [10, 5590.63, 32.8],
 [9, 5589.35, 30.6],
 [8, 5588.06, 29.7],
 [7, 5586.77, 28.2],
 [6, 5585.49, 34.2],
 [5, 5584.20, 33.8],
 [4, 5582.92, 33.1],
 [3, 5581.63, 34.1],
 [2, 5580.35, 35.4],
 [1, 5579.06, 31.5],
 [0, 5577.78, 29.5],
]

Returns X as -2.2 angstrom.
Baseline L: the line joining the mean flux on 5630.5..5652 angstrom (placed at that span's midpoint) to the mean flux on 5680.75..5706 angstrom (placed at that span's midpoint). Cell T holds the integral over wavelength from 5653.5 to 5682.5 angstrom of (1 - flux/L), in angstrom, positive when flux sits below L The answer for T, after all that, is 0.5 angstrom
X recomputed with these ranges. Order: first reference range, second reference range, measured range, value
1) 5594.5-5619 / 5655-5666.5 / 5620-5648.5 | -0.91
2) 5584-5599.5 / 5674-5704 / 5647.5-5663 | -0.18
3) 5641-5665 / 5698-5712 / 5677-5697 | -0.44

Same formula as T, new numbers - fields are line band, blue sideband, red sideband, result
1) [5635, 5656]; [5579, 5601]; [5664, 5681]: -0.4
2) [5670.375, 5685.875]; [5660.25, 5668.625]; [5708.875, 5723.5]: -0.6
